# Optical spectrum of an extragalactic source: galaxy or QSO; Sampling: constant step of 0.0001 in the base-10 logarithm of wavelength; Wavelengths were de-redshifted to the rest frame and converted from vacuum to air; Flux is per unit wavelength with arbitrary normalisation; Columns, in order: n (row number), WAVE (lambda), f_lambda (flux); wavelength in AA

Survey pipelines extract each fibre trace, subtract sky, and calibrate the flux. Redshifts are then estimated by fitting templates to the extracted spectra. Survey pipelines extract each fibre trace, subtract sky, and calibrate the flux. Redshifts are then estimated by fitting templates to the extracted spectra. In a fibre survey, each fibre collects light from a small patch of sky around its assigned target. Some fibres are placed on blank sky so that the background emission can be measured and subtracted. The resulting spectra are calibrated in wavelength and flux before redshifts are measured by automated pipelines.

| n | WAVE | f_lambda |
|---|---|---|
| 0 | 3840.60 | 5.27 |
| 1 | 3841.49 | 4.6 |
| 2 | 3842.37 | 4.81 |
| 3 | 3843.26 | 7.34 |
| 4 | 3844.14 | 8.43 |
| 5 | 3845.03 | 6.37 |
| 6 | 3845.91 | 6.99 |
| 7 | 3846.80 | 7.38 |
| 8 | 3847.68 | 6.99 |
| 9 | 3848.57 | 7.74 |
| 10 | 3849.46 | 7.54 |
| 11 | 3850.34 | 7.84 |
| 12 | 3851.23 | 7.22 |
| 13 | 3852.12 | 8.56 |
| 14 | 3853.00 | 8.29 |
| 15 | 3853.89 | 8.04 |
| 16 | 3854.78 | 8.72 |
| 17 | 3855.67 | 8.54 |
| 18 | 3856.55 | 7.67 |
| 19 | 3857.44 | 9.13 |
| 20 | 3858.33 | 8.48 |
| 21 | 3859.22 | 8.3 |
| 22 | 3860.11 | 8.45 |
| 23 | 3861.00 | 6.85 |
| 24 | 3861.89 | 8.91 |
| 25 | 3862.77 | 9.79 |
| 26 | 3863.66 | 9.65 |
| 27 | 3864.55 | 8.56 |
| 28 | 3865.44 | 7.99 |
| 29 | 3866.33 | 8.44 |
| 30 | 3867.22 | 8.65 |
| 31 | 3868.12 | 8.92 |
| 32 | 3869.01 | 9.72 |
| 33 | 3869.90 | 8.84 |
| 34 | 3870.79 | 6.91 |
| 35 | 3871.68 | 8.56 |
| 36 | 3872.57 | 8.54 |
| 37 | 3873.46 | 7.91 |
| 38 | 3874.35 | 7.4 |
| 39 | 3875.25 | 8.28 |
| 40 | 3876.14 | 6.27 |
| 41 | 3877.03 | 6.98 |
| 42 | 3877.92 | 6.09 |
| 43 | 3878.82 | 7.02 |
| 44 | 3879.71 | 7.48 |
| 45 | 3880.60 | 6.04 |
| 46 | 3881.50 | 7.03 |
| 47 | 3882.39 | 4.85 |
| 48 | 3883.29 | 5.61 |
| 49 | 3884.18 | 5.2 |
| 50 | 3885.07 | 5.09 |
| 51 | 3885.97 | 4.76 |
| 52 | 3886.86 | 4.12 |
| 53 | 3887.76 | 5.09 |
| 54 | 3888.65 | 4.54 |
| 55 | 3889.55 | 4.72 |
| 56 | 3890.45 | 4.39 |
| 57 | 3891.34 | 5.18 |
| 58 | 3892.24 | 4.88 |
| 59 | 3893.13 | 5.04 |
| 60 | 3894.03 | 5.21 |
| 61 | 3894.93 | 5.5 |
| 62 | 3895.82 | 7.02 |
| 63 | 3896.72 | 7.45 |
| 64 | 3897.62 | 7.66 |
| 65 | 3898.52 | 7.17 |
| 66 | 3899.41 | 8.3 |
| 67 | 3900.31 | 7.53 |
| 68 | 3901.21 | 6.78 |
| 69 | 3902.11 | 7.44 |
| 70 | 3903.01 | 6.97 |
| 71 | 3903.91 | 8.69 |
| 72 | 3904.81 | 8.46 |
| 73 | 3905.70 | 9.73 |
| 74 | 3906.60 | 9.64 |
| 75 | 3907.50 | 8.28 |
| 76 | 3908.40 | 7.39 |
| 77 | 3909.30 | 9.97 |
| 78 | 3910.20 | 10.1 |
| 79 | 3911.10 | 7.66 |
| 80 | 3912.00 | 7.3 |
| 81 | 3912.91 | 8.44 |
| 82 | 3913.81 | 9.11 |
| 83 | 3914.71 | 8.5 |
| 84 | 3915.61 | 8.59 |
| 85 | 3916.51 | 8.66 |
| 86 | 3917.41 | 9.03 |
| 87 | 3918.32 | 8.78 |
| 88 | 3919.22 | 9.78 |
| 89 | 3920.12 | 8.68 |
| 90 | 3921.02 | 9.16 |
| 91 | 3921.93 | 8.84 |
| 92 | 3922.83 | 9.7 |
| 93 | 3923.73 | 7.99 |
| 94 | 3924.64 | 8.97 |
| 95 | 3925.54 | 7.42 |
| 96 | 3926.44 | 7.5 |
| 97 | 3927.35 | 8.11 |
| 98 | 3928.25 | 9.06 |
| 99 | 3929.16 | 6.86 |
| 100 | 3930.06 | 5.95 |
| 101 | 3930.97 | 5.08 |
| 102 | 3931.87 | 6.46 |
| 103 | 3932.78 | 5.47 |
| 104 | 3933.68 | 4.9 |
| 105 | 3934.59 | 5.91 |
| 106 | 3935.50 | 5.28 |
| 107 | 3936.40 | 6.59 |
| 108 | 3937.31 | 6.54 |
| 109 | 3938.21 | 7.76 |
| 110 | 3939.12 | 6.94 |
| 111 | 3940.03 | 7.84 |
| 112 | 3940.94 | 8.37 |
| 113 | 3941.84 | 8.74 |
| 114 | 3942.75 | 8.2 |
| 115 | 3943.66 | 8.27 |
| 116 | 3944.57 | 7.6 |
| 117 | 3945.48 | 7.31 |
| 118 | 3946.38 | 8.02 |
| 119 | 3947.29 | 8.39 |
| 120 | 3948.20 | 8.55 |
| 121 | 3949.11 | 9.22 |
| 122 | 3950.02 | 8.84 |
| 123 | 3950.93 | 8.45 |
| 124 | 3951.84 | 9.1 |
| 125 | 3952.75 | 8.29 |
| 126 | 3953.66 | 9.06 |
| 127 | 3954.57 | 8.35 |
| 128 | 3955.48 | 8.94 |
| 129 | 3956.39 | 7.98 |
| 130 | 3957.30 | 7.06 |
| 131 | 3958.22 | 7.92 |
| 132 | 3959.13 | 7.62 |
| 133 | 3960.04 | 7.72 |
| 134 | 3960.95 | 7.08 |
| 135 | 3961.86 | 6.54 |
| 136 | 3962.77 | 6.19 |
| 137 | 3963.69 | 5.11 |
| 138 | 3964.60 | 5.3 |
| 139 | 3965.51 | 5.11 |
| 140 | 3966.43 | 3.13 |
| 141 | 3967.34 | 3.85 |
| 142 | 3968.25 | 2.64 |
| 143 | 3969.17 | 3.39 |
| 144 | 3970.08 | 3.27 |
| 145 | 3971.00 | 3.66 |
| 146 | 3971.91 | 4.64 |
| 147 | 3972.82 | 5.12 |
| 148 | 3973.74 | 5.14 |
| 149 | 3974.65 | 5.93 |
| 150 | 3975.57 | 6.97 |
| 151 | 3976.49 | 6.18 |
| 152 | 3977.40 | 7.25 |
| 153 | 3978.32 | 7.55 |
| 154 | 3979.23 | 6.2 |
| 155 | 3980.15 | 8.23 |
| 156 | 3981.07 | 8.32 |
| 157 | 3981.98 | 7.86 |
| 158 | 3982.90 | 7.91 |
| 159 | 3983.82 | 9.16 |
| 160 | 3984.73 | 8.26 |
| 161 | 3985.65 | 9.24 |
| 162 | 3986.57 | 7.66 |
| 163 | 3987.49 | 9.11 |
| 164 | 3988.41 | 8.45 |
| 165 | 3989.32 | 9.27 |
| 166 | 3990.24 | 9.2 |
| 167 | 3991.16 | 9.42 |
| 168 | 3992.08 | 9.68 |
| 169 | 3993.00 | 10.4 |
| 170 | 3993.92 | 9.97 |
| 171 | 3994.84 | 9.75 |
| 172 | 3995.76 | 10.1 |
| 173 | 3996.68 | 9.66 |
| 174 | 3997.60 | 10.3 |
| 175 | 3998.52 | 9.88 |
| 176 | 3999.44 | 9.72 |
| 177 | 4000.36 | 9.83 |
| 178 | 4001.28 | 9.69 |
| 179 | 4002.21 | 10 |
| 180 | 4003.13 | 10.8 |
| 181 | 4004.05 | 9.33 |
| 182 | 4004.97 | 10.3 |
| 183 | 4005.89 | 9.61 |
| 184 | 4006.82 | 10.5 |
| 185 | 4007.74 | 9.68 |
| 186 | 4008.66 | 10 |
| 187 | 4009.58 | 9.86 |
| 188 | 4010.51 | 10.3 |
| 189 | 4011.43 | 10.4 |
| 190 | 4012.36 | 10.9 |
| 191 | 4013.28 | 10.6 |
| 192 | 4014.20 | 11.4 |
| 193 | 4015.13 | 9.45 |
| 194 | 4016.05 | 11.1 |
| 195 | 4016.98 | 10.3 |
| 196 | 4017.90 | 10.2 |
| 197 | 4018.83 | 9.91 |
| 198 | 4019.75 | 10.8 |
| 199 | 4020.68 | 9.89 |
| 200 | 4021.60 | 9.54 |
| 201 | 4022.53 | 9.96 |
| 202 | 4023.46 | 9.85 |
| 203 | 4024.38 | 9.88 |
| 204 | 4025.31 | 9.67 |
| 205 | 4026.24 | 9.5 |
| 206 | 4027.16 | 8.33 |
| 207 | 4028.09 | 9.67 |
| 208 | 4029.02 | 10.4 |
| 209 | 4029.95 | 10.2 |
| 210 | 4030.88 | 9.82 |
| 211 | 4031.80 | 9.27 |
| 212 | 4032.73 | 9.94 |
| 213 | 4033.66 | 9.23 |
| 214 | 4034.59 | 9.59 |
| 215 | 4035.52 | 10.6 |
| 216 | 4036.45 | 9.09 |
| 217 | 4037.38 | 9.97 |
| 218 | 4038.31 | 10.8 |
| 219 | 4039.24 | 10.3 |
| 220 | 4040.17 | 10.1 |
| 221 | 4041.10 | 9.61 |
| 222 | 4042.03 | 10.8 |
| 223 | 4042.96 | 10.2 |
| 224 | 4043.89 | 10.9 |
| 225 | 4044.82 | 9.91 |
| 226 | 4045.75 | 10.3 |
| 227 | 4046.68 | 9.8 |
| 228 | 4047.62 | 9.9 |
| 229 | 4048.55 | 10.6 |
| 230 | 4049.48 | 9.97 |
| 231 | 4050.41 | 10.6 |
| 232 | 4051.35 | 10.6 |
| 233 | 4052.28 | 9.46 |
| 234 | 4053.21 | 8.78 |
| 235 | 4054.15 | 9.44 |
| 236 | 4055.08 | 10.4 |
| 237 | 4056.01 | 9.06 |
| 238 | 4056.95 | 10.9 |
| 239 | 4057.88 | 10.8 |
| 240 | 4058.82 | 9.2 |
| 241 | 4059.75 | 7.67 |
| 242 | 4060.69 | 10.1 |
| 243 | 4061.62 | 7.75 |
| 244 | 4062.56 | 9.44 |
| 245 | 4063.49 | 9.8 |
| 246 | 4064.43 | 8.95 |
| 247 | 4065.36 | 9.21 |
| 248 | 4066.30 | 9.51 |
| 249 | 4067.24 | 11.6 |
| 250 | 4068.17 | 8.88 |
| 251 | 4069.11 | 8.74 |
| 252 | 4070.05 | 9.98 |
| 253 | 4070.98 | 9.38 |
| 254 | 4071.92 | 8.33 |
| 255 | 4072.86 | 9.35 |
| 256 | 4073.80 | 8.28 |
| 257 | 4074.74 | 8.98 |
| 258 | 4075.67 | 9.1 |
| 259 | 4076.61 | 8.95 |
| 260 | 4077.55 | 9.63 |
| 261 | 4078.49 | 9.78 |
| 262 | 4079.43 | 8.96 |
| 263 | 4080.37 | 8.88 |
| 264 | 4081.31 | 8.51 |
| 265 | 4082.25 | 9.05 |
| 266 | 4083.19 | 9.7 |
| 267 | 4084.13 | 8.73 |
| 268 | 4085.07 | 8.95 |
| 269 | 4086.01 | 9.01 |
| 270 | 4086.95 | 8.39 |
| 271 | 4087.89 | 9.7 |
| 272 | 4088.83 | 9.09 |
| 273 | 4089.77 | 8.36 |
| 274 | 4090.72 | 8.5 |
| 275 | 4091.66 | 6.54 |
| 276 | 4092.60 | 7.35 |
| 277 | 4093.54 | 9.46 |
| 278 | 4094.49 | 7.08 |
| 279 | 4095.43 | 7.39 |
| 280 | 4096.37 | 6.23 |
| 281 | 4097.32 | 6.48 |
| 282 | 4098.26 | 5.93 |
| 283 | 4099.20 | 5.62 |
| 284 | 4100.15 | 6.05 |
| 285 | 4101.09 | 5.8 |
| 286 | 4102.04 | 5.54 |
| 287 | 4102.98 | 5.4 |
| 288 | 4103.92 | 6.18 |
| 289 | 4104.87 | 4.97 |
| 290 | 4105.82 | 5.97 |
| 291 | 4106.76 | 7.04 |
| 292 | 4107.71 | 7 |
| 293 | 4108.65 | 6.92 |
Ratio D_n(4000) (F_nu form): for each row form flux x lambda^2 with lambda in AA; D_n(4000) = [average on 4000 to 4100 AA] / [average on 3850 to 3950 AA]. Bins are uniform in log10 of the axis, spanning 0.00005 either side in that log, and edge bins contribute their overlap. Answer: 1.35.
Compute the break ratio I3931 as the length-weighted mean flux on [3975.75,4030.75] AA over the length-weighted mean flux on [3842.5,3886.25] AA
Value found 1.2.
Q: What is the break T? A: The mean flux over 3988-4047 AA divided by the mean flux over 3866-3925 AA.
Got 1.3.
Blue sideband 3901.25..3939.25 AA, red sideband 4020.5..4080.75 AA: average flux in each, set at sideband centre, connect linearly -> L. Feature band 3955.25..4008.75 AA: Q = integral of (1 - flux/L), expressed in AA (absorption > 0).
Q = 6.1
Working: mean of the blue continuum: 7.89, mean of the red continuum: 9.66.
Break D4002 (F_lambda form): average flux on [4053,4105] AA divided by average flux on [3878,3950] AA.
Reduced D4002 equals 1.2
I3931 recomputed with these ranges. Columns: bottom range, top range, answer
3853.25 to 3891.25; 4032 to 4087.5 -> 1.31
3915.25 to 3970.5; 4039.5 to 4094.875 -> 1.28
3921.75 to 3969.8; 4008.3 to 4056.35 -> 1.40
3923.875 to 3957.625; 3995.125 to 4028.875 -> 1.32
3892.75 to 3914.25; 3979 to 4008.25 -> 1.20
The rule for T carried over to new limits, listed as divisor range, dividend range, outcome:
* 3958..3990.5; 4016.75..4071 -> 1.50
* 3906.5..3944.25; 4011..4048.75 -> 1.28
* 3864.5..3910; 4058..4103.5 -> 1.20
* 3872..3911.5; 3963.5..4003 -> 1.10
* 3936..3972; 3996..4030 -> 1.44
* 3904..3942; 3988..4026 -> 1.26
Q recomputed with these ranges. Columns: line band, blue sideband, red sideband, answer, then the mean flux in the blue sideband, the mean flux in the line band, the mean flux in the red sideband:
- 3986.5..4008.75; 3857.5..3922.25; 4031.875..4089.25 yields -2.3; 7.53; 9.72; 9.56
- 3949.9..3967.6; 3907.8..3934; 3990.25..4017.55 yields 3.7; 8.07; 7.08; 10.1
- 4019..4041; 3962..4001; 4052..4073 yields -3.2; 7.34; 9.84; 9.42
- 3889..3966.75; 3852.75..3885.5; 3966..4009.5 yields 3.6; 7.76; 7.52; 8.03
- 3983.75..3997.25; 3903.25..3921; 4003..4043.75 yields 0.5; 8.77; 9.3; 10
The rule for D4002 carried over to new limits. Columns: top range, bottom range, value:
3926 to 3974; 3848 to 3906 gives 0.93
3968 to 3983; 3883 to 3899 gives 1.07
